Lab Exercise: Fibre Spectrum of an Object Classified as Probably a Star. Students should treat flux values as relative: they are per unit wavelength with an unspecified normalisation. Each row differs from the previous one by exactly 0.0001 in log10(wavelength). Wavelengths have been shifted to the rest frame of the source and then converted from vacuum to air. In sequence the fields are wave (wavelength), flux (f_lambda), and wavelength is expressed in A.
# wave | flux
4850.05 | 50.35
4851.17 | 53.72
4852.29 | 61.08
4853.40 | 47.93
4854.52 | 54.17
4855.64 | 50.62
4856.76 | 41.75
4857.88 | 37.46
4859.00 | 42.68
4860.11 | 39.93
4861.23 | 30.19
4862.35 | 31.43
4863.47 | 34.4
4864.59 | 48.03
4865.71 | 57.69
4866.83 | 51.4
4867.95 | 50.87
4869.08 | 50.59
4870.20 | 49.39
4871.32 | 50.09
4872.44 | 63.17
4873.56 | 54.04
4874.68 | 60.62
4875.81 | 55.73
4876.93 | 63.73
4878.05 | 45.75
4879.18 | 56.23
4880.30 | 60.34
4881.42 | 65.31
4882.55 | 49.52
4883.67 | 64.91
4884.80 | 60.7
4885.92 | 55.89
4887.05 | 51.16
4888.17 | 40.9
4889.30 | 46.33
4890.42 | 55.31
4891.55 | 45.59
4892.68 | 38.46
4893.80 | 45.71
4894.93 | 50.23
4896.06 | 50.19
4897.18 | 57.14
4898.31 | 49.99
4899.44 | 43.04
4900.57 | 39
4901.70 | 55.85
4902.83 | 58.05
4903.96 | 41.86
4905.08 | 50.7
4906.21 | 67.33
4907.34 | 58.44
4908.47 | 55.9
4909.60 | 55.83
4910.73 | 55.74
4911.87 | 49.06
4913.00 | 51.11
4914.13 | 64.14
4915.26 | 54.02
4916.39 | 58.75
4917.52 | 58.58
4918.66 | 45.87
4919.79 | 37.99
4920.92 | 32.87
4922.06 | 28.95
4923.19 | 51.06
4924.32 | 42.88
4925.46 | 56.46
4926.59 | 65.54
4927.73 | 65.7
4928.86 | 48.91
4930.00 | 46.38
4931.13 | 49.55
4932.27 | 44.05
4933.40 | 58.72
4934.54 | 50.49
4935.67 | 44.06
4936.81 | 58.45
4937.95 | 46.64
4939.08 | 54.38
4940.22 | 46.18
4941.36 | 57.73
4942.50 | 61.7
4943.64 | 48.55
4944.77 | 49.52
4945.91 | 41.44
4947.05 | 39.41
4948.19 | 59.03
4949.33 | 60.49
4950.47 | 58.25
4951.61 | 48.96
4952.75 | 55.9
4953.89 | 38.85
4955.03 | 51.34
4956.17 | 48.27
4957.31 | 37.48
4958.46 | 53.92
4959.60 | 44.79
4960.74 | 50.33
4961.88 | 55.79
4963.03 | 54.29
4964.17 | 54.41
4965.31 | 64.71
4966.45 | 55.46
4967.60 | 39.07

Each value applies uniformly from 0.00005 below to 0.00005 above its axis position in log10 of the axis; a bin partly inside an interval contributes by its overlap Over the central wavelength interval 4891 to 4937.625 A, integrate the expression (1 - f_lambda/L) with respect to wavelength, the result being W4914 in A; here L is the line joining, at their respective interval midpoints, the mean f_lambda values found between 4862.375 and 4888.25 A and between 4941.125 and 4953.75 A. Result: 1.87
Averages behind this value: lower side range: 53.7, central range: 50.8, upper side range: 52.2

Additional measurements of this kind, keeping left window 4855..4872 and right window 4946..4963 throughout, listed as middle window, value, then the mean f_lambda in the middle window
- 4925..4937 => -1.15 A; 53.3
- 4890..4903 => -0.59 A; 48.7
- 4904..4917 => -2.32 A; 55.9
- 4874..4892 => -3.61 A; 54.9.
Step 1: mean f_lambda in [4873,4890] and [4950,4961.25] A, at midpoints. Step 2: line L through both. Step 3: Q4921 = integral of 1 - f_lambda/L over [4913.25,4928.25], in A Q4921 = 0.3 A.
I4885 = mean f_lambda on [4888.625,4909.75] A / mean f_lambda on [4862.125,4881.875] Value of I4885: 0.96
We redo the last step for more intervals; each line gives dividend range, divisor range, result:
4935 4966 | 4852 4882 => 1.02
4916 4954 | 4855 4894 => 1.01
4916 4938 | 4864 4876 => 0.92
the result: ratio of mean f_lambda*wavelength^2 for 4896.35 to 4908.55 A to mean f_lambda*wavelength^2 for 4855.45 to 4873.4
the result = 1.16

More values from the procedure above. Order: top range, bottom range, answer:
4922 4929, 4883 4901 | 1.08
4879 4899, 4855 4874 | 1.15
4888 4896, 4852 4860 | 1.00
